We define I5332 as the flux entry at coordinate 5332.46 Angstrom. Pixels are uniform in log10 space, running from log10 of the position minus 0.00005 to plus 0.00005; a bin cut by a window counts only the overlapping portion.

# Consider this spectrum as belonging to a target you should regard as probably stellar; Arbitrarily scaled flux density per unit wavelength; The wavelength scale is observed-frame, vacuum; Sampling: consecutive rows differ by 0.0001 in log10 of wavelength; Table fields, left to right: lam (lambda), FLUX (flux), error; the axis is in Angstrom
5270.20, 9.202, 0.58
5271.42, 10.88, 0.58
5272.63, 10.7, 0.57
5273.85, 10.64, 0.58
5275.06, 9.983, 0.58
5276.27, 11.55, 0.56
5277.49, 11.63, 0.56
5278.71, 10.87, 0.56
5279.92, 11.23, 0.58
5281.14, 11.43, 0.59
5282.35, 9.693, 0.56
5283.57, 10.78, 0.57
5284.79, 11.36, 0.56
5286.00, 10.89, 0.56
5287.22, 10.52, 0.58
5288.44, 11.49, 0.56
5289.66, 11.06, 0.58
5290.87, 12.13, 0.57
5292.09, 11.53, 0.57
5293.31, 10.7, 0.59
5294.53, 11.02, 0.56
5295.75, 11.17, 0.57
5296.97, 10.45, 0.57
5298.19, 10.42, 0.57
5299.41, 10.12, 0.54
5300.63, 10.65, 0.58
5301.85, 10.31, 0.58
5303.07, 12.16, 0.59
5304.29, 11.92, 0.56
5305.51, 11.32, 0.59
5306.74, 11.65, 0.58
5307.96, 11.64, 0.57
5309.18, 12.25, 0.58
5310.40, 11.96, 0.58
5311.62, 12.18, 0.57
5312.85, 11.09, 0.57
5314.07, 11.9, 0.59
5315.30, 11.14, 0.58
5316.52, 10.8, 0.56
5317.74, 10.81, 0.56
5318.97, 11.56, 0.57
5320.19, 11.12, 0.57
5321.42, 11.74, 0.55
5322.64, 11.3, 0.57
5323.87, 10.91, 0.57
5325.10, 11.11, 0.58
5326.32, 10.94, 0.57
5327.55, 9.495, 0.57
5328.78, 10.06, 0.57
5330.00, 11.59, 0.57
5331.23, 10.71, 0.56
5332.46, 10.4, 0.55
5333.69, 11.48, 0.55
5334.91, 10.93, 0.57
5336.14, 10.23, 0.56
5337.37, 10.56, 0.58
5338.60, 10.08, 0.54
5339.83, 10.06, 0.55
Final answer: 10.4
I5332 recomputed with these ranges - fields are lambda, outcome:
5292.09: 11.53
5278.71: 10.87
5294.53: 11.02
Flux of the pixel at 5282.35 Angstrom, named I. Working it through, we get 9.693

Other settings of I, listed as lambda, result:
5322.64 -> 11.3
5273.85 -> 10.64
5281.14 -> 11.43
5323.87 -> 10.91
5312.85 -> 11.09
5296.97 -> 10.45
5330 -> 11.59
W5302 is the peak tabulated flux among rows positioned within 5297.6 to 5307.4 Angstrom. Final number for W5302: 12.16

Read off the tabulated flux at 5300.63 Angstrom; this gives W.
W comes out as 10.65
